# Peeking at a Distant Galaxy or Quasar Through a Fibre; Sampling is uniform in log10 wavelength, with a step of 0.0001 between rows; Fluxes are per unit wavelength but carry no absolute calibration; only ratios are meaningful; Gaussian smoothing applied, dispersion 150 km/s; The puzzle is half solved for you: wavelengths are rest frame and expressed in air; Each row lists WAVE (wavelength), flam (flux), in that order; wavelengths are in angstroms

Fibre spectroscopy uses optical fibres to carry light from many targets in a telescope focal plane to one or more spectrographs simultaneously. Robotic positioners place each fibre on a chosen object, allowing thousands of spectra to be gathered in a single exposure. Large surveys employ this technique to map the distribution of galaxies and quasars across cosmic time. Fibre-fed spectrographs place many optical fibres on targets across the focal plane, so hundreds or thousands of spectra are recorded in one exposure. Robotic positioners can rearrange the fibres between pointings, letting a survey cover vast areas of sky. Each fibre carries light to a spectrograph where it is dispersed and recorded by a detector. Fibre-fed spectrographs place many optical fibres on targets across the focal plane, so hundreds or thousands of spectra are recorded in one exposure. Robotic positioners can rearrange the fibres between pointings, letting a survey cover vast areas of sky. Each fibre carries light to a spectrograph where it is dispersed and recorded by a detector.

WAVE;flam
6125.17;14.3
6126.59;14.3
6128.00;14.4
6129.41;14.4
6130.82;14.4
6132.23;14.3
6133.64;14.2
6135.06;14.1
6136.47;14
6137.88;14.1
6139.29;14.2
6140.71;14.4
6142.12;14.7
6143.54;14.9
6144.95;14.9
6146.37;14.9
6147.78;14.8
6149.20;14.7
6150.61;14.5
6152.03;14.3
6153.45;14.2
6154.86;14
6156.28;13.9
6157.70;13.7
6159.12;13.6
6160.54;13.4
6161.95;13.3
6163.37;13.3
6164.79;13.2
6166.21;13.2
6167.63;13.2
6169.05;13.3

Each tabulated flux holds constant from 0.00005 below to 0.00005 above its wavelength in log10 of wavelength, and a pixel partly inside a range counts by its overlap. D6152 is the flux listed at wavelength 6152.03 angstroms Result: 14.3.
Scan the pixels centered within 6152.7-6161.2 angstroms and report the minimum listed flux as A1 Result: 13.4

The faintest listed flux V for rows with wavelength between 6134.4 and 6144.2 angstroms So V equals 14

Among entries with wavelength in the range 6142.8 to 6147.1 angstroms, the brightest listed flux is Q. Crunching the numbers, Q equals 14.9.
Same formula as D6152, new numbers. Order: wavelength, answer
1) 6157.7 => 13.7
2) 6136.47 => 14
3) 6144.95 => 14.9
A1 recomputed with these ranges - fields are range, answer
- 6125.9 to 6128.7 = 14.3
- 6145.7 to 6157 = 13.9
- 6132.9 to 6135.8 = 14.1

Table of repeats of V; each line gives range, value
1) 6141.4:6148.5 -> 14.7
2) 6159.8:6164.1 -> 13.3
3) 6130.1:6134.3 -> 14.2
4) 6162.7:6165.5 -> 13.2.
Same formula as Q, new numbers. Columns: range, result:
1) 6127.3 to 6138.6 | 14.4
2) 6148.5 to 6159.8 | 14.7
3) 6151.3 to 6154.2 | 14.3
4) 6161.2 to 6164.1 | 13.3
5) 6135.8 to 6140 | 14.2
